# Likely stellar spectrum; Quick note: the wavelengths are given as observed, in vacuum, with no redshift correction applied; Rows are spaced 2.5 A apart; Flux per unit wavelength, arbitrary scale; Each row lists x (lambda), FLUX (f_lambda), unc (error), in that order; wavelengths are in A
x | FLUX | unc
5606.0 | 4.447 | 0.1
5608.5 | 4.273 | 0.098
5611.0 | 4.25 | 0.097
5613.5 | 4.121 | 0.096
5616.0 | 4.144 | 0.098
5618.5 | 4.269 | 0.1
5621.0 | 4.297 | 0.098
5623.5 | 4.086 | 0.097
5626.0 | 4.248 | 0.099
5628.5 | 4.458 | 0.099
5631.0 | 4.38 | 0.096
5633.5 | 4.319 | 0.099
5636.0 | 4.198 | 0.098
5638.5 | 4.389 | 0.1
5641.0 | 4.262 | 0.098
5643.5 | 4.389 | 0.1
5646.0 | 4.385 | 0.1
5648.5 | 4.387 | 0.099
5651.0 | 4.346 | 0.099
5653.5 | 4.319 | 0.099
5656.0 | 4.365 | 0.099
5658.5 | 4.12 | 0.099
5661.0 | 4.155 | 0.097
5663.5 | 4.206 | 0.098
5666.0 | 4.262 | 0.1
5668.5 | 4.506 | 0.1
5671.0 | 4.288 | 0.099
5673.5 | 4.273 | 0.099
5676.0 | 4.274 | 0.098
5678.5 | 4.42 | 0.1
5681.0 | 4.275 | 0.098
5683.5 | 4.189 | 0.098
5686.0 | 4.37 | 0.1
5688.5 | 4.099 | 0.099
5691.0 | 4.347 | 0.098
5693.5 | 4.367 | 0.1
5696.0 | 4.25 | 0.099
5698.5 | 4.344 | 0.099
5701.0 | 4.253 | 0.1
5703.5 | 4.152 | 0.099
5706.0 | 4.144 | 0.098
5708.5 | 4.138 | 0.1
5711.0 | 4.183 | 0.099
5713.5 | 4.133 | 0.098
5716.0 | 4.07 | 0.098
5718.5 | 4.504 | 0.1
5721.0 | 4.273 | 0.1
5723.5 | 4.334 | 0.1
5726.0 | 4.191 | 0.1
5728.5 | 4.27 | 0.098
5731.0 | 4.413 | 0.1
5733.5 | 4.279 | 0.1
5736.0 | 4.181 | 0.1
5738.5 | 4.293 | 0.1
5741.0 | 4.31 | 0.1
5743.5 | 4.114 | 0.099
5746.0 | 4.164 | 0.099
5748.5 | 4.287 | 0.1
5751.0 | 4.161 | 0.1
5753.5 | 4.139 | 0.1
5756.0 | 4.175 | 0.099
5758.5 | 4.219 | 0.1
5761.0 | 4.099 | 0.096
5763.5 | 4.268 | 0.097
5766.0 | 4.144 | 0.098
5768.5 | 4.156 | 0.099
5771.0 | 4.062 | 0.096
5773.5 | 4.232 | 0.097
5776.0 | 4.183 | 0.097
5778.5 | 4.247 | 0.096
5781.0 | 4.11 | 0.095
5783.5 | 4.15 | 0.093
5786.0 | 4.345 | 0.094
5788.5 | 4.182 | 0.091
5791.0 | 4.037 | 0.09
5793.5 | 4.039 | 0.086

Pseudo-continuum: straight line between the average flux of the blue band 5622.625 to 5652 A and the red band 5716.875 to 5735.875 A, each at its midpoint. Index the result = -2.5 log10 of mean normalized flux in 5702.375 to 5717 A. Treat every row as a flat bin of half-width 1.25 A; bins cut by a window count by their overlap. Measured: 0.04 mag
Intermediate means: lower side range 4.32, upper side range 4.31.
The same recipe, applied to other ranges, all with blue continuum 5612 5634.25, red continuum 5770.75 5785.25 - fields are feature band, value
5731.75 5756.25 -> -0.01 mag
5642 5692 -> -0.02 mag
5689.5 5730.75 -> -0.01 mag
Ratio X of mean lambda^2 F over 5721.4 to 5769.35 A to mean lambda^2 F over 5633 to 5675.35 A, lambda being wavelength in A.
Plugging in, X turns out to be 1.01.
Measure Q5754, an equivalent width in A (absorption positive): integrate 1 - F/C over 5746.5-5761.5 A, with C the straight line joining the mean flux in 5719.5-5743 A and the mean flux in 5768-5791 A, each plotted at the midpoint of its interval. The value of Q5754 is 0.17 A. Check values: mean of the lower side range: 4.28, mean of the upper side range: 4.18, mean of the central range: 4.18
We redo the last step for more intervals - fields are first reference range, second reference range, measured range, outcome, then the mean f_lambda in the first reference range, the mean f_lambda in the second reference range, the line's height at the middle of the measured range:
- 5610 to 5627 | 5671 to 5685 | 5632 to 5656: -0.55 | 4.2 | 4.29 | 4.24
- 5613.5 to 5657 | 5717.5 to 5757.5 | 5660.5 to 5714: 0.24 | 4.3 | 4.25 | 4.28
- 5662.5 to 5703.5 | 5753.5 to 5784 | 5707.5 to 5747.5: -0.13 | 4.29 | 4.17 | 4.23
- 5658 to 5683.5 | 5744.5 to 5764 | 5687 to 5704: -0.06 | 4.28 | 4.18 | 4.25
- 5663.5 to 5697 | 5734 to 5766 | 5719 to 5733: -0.24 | 4.3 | 4.2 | 4.23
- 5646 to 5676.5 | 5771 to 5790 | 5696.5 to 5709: 0.14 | 4.3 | 4.2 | 4.26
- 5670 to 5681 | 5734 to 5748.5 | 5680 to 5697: 0.08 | 4.31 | 4.22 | 4.29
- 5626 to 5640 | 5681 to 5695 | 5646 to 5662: 0.08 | 4.34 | 4.27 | 4.31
